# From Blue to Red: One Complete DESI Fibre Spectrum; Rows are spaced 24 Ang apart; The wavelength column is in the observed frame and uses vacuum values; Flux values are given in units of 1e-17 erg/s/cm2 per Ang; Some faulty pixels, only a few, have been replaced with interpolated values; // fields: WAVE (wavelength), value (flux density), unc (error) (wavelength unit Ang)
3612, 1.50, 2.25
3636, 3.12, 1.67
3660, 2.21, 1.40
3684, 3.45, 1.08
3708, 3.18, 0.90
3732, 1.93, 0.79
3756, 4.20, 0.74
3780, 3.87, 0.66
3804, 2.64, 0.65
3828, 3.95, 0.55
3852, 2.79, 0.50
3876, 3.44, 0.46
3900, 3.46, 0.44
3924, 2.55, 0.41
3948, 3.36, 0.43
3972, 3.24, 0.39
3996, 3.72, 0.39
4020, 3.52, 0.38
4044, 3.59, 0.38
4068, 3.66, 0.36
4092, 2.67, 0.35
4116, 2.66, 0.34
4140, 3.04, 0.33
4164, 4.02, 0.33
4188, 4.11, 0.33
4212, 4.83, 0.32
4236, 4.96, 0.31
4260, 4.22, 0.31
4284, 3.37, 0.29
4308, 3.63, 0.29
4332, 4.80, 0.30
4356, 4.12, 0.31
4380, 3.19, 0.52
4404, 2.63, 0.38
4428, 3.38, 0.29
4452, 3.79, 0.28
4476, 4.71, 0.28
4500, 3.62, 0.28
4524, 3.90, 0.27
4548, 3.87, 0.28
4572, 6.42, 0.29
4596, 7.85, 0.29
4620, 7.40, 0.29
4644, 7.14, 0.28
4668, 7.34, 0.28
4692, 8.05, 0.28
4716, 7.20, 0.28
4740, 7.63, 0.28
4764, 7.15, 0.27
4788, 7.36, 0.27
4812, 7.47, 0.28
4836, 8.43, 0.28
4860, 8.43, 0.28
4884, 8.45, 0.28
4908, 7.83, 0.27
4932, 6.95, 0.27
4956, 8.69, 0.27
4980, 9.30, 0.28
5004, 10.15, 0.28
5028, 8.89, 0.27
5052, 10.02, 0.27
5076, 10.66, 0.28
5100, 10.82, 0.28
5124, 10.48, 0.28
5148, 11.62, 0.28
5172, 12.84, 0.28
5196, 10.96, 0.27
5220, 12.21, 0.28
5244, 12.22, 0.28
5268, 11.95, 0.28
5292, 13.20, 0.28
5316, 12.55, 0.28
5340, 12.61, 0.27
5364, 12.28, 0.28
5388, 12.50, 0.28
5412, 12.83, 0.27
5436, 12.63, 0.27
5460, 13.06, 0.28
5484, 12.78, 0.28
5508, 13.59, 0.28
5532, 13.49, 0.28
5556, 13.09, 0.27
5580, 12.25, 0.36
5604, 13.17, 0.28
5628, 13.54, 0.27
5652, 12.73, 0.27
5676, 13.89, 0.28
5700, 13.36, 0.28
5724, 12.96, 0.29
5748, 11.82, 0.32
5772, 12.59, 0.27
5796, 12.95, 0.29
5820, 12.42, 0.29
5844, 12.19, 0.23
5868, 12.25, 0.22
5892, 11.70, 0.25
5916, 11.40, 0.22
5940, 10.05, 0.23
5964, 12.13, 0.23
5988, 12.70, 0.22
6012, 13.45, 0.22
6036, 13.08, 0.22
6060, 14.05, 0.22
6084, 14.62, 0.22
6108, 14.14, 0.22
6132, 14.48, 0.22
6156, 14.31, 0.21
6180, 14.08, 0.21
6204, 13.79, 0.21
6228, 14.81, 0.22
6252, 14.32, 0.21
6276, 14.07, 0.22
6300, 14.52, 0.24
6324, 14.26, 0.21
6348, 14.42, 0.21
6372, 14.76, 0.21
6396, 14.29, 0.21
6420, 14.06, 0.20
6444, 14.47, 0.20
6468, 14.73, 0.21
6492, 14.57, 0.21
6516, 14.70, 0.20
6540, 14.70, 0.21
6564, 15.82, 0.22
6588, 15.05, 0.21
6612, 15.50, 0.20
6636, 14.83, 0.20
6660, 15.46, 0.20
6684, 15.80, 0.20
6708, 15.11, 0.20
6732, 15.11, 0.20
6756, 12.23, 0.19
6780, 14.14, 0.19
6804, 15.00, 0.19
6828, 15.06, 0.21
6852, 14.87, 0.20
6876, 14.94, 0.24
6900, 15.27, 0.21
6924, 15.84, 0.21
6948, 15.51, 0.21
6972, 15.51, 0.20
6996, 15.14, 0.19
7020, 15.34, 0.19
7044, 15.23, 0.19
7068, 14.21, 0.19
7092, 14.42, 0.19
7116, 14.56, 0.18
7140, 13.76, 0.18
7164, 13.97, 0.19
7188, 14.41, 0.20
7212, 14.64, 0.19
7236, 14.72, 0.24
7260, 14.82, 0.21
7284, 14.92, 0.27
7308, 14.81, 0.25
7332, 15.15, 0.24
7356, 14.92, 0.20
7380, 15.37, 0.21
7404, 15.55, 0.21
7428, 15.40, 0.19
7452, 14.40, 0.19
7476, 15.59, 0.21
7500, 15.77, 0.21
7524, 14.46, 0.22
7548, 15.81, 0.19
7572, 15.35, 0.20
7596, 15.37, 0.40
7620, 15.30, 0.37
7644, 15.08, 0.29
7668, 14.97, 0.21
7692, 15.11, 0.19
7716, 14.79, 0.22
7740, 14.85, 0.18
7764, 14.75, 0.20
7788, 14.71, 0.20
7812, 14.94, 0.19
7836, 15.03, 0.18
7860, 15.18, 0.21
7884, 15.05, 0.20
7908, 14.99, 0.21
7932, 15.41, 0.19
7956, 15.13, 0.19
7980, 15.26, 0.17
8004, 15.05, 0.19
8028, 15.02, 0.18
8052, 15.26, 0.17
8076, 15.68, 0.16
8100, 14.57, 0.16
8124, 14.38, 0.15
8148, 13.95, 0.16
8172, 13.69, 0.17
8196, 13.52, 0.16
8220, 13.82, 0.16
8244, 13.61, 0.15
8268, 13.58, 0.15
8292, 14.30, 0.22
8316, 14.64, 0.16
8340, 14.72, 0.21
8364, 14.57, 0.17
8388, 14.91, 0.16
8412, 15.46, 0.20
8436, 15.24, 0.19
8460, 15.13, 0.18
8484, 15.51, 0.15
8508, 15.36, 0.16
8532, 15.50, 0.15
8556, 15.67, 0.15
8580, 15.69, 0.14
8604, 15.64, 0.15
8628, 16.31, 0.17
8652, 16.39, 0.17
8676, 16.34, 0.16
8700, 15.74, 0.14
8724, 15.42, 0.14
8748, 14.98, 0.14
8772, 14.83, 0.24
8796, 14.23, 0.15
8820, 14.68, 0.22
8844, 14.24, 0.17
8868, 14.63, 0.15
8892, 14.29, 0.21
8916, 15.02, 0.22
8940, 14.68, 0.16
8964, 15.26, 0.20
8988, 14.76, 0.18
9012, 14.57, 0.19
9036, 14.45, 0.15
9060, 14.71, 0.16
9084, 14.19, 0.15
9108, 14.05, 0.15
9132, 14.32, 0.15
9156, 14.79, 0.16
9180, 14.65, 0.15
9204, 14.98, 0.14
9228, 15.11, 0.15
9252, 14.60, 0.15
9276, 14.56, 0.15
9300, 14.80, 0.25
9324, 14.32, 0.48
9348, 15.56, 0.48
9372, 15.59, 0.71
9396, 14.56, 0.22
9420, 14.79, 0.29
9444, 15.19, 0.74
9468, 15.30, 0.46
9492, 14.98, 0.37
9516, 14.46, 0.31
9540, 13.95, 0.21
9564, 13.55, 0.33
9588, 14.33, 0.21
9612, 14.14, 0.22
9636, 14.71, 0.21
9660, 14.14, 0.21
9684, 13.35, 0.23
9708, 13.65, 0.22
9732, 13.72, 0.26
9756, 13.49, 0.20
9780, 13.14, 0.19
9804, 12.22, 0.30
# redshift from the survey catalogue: 0.147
